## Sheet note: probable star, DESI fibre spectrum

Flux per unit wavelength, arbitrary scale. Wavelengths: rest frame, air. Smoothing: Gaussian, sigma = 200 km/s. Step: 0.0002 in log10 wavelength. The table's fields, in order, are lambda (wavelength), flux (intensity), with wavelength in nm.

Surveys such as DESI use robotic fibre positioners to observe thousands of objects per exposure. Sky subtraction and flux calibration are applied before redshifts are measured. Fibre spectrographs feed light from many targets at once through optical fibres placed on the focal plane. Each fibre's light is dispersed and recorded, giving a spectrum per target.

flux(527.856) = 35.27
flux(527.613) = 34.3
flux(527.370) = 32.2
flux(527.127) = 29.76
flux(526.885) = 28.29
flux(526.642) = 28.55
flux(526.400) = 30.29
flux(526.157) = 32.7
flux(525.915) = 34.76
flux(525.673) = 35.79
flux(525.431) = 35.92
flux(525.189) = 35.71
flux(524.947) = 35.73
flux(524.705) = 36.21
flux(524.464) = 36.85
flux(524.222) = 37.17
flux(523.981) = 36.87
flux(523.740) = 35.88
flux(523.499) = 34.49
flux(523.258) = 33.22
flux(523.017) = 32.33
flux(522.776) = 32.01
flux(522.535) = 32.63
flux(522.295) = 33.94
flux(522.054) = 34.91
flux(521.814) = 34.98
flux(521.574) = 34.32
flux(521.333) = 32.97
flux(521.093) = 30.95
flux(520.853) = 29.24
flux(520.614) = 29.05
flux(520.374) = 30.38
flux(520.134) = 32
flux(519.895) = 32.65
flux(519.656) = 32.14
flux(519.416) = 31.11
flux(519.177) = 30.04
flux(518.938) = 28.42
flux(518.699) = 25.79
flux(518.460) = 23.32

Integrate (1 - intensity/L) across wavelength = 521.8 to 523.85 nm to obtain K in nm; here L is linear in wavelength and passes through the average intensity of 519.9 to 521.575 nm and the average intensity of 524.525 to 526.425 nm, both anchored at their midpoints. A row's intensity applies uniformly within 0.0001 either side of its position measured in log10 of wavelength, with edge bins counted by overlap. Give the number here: -0.06 nm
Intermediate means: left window 31.1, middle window 33.8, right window 34.9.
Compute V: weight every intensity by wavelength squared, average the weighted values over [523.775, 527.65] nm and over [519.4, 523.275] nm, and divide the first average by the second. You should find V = 1.1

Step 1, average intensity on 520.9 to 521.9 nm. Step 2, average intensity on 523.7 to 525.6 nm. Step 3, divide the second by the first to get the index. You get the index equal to 1.10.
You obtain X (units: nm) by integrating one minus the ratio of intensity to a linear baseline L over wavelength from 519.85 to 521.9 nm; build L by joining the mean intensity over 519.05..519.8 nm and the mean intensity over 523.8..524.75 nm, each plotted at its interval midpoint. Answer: 0.07 nm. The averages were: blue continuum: 31.1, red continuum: 36.8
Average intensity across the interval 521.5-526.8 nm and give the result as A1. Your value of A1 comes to 34.3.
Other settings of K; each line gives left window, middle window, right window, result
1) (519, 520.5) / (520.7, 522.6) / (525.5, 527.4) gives -0.095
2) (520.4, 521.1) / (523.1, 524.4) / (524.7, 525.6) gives -0.062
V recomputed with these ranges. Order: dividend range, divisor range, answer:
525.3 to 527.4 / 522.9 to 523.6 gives 0.97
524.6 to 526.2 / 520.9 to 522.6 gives 1.07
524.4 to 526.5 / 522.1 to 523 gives 1.07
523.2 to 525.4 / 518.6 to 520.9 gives 1.21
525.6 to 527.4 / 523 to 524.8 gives 0.89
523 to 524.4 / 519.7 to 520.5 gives 1.13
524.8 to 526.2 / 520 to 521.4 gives 1.17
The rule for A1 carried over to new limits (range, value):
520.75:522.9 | 32.9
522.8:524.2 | 34.6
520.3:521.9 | 31.7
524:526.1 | 36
